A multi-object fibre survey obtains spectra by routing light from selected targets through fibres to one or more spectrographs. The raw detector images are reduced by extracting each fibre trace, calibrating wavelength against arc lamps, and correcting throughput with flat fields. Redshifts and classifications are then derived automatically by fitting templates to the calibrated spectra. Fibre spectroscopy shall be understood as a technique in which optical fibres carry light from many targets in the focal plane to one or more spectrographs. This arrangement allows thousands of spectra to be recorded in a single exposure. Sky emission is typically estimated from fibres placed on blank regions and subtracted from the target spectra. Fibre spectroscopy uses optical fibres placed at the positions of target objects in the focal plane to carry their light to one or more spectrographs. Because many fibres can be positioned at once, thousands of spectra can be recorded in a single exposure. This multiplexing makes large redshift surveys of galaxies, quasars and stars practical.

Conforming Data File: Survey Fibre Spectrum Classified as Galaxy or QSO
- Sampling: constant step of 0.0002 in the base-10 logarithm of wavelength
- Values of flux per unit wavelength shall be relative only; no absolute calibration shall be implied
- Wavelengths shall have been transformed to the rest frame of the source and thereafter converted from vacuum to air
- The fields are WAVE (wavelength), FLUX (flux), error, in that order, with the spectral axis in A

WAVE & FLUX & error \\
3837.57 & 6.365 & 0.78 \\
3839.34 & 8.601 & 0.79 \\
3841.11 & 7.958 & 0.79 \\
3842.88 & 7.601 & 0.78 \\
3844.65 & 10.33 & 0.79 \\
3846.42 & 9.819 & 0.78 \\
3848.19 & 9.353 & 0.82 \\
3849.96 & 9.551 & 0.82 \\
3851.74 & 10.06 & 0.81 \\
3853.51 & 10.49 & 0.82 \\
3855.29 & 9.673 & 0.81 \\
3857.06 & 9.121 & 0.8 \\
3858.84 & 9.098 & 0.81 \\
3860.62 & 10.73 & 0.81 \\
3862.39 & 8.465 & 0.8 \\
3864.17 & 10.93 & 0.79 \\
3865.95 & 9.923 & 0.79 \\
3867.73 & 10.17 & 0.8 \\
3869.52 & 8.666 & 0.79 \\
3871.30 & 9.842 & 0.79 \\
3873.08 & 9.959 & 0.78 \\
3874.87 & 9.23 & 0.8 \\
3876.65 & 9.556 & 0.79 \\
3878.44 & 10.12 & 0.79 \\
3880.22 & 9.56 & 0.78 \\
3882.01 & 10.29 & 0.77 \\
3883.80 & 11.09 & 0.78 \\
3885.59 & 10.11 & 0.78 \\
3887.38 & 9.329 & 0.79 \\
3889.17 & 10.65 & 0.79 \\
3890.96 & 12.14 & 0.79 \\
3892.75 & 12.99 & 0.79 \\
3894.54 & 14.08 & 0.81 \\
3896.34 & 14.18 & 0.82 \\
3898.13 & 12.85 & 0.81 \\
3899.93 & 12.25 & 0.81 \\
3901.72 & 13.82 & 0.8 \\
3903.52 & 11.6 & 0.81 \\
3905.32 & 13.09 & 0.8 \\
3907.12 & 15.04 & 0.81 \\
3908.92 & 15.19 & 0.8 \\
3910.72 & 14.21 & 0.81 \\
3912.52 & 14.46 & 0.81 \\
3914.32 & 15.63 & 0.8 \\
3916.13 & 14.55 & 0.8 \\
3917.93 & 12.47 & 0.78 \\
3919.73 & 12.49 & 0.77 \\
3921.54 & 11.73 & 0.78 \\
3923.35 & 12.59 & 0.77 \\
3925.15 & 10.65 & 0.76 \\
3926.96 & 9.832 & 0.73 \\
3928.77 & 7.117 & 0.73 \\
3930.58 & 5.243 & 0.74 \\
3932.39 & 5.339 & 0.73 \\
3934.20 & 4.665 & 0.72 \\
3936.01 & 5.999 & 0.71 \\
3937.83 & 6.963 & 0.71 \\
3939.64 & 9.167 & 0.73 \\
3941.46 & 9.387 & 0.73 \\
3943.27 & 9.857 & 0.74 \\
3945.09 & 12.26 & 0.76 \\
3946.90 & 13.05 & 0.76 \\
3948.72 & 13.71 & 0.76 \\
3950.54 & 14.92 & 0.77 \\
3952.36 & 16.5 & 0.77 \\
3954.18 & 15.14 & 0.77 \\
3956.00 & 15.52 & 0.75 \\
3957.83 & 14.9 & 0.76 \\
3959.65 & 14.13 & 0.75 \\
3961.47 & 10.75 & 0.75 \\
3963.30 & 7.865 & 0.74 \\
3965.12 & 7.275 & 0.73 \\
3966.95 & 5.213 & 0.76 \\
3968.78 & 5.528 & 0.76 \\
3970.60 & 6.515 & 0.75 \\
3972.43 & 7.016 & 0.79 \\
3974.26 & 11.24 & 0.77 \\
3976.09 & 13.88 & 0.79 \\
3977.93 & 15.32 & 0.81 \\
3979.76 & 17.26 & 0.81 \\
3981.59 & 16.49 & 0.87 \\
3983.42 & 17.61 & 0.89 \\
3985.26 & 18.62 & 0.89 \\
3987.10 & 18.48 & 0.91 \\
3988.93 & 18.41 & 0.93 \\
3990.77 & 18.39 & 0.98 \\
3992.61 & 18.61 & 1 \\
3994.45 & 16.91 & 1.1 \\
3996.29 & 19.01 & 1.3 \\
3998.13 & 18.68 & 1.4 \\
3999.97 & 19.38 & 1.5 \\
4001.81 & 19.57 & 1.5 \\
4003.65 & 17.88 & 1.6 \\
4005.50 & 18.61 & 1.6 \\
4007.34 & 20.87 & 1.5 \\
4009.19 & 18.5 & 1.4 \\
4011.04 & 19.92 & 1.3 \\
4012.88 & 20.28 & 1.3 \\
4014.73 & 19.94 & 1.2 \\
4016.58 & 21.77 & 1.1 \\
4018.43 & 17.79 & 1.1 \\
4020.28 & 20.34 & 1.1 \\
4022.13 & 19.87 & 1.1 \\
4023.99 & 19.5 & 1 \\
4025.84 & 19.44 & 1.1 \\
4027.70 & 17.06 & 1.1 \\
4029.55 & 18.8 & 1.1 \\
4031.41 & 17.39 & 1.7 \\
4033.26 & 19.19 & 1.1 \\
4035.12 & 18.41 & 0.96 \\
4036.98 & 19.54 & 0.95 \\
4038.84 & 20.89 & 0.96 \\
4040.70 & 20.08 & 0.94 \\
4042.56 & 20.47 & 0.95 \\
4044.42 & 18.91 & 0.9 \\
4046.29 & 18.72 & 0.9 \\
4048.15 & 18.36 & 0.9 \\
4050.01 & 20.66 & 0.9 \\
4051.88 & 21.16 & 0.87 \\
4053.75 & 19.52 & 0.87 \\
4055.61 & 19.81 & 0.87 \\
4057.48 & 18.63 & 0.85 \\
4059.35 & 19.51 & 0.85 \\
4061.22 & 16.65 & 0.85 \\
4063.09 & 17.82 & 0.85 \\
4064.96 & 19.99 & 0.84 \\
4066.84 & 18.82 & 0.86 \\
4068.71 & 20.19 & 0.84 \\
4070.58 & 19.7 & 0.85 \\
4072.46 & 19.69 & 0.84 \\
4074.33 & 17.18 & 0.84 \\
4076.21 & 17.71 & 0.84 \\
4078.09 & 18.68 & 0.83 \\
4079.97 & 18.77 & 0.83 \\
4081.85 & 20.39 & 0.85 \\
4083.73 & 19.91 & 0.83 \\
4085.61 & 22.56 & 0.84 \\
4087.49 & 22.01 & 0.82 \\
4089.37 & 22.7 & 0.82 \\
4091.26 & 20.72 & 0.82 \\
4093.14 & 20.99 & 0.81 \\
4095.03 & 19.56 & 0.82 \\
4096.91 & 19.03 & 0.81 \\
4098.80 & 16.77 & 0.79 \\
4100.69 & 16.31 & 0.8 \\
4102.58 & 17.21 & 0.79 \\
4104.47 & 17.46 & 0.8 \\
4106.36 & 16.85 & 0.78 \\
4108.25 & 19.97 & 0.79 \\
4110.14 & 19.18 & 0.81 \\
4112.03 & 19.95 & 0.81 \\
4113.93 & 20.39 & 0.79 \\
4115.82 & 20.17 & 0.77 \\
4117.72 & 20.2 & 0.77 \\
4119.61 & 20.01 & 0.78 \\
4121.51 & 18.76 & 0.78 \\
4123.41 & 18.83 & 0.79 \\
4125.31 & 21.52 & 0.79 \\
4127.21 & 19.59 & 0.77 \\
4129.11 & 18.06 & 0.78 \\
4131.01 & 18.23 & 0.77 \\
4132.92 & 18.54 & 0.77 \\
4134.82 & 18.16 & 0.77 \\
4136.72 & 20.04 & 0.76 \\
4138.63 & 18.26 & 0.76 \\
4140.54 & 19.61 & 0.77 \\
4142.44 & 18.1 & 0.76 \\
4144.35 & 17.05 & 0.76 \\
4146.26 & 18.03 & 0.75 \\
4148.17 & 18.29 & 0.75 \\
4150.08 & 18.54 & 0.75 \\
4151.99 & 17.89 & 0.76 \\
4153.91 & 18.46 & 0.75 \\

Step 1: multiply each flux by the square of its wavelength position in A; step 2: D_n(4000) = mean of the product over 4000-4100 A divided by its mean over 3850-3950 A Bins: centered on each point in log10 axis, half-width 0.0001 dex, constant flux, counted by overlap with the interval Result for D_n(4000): 1.94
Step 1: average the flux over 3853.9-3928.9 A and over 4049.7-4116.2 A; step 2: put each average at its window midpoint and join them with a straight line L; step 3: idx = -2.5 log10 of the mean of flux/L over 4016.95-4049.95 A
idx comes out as -0.11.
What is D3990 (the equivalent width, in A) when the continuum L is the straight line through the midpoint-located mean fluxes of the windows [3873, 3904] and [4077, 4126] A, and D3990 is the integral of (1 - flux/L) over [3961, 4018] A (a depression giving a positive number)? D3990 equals -1.3 A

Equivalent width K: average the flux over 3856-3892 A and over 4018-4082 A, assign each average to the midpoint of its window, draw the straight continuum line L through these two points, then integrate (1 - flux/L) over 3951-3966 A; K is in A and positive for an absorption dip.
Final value 1.5 A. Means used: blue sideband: 9.96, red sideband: 19.1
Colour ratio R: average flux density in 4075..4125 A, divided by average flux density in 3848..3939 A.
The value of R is 1.8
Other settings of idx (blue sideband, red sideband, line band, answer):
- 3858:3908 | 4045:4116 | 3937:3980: 0.25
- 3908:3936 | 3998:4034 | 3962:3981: 0.49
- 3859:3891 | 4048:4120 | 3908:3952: 0.13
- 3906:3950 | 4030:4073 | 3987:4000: -0.20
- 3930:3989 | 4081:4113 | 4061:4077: -0.05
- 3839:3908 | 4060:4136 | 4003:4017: -0.23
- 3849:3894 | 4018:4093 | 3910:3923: -0.10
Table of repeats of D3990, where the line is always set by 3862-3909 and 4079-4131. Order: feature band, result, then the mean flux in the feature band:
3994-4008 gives -2.9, 18.9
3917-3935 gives 4.9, 9.25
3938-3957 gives 1.3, 12.7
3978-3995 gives -3.0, 17.8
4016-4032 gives -2.5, 19.1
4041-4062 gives -2.2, 19.4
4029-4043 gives -2.0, 19.3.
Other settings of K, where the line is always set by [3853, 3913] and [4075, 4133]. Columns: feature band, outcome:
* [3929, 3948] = 7.3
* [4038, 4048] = -1.5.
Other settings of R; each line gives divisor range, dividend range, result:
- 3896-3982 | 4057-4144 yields 1.67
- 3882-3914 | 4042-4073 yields 1.51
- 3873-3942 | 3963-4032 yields 1.50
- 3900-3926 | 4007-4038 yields 1.44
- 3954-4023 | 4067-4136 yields 1.22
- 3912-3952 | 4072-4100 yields 1.86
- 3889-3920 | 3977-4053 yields 1.40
